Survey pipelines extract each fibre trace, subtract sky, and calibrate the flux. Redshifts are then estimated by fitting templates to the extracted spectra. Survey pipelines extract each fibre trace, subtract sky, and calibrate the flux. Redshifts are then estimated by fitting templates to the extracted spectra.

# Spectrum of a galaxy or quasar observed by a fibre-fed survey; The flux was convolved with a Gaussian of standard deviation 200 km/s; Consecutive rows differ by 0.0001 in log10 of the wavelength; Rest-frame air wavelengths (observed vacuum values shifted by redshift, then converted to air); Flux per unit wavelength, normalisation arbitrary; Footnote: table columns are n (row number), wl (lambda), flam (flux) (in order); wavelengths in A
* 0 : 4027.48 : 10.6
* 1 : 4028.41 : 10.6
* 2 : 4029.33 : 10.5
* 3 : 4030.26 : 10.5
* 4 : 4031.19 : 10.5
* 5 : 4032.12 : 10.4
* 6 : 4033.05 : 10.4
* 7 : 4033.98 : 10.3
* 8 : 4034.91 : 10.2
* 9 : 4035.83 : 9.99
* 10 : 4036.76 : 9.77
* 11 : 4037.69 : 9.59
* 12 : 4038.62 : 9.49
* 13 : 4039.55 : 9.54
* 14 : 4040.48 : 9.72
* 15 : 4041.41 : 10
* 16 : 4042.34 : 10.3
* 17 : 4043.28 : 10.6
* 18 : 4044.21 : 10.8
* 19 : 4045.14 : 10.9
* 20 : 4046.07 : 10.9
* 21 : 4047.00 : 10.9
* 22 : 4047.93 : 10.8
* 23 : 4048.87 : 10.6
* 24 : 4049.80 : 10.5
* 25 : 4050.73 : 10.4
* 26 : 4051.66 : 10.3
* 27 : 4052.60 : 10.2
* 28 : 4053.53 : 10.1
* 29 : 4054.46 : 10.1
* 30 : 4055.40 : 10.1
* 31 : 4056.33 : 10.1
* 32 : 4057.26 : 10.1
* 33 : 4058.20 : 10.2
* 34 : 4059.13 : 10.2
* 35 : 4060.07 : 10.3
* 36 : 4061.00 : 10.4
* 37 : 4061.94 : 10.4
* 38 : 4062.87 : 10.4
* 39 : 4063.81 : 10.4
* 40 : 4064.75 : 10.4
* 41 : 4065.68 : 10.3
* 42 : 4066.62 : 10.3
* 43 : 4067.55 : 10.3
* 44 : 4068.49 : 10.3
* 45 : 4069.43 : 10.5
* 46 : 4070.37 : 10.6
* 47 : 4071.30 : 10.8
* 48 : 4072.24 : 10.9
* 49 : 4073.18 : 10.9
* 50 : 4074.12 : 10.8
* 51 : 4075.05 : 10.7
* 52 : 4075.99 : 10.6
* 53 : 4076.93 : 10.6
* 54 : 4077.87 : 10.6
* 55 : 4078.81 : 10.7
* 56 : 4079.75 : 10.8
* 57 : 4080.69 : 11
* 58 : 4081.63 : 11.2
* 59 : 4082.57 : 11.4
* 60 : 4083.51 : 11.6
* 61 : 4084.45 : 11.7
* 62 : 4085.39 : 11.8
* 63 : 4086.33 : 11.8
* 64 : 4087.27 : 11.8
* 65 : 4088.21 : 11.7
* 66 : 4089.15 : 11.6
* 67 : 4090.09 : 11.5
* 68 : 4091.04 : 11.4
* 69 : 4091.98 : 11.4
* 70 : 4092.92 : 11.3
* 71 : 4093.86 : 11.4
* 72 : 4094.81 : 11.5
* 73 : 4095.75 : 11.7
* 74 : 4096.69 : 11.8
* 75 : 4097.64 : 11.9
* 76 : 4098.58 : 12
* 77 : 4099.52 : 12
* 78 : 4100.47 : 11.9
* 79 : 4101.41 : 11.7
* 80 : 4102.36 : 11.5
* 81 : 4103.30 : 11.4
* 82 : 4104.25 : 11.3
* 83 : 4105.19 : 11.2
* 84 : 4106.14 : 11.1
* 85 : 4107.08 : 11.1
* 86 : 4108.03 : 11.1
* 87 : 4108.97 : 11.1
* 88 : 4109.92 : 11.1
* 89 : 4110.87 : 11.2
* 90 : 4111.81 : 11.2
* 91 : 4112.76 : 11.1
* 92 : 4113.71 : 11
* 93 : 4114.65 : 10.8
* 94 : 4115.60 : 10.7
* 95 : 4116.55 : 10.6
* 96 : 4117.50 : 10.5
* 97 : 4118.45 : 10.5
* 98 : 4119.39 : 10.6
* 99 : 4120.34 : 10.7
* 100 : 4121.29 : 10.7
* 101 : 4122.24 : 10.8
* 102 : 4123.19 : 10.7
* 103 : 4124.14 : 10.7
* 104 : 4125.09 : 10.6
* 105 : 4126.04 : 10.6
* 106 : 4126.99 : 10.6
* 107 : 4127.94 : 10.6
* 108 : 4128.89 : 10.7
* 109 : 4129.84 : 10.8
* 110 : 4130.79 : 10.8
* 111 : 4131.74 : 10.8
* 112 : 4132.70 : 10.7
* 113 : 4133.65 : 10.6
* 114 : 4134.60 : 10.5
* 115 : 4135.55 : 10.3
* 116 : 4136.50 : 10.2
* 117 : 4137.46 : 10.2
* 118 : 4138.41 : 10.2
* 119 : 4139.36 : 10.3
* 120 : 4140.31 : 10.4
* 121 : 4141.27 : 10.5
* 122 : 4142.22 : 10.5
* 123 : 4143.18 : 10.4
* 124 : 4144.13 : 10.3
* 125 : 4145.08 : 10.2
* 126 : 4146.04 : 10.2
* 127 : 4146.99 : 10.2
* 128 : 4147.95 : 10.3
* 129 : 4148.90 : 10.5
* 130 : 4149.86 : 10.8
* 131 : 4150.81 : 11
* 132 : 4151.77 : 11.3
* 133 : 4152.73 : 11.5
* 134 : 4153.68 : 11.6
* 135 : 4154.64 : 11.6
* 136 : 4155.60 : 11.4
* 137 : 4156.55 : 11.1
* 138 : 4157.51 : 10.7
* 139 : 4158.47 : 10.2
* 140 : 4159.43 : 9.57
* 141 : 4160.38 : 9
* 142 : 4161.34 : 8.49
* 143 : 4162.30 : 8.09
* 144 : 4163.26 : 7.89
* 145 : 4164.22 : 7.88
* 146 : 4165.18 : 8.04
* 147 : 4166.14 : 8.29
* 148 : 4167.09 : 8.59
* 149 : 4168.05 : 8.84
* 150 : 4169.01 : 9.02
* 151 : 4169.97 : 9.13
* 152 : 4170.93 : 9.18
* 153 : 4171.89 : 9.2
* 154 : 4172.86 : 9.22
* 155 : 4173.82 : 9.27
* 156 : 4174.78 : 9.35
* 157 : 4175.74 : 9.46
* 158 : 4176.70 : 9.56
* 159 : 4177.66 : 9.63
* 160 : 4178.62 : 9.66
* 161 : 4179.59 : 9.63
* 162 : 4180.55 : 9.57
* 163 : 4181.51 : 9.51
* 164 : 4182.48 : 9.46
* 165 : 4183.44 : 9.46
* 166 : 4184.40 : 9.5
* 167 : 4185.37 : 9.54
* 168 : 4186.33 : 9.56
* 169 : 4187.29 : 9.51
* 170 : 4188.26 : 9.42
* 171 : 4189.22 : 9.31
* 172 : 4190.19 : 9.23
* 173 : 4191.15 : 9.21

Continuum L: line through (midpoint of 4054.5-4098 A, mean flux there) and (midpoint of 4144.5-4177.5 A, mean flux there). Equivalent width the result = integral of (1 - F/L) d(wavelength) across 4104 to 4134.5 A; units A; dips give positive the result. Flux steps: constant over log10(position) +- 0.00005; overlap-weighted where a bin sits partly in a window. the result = -1.5 A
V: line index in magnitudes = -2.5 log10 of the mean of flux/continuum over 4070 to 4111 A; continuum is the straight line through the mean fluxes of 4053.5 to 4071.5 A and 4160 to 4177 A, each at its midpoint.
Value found -0.14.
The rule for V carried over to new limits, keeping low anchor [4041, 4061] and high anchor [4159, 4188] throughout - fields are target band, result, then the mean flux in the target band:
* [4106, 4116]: -0.13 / 11.1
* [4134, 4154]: -0.12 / 10.5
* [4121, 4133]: -0.12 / 10.7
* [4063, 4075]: -0.03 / 10.5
